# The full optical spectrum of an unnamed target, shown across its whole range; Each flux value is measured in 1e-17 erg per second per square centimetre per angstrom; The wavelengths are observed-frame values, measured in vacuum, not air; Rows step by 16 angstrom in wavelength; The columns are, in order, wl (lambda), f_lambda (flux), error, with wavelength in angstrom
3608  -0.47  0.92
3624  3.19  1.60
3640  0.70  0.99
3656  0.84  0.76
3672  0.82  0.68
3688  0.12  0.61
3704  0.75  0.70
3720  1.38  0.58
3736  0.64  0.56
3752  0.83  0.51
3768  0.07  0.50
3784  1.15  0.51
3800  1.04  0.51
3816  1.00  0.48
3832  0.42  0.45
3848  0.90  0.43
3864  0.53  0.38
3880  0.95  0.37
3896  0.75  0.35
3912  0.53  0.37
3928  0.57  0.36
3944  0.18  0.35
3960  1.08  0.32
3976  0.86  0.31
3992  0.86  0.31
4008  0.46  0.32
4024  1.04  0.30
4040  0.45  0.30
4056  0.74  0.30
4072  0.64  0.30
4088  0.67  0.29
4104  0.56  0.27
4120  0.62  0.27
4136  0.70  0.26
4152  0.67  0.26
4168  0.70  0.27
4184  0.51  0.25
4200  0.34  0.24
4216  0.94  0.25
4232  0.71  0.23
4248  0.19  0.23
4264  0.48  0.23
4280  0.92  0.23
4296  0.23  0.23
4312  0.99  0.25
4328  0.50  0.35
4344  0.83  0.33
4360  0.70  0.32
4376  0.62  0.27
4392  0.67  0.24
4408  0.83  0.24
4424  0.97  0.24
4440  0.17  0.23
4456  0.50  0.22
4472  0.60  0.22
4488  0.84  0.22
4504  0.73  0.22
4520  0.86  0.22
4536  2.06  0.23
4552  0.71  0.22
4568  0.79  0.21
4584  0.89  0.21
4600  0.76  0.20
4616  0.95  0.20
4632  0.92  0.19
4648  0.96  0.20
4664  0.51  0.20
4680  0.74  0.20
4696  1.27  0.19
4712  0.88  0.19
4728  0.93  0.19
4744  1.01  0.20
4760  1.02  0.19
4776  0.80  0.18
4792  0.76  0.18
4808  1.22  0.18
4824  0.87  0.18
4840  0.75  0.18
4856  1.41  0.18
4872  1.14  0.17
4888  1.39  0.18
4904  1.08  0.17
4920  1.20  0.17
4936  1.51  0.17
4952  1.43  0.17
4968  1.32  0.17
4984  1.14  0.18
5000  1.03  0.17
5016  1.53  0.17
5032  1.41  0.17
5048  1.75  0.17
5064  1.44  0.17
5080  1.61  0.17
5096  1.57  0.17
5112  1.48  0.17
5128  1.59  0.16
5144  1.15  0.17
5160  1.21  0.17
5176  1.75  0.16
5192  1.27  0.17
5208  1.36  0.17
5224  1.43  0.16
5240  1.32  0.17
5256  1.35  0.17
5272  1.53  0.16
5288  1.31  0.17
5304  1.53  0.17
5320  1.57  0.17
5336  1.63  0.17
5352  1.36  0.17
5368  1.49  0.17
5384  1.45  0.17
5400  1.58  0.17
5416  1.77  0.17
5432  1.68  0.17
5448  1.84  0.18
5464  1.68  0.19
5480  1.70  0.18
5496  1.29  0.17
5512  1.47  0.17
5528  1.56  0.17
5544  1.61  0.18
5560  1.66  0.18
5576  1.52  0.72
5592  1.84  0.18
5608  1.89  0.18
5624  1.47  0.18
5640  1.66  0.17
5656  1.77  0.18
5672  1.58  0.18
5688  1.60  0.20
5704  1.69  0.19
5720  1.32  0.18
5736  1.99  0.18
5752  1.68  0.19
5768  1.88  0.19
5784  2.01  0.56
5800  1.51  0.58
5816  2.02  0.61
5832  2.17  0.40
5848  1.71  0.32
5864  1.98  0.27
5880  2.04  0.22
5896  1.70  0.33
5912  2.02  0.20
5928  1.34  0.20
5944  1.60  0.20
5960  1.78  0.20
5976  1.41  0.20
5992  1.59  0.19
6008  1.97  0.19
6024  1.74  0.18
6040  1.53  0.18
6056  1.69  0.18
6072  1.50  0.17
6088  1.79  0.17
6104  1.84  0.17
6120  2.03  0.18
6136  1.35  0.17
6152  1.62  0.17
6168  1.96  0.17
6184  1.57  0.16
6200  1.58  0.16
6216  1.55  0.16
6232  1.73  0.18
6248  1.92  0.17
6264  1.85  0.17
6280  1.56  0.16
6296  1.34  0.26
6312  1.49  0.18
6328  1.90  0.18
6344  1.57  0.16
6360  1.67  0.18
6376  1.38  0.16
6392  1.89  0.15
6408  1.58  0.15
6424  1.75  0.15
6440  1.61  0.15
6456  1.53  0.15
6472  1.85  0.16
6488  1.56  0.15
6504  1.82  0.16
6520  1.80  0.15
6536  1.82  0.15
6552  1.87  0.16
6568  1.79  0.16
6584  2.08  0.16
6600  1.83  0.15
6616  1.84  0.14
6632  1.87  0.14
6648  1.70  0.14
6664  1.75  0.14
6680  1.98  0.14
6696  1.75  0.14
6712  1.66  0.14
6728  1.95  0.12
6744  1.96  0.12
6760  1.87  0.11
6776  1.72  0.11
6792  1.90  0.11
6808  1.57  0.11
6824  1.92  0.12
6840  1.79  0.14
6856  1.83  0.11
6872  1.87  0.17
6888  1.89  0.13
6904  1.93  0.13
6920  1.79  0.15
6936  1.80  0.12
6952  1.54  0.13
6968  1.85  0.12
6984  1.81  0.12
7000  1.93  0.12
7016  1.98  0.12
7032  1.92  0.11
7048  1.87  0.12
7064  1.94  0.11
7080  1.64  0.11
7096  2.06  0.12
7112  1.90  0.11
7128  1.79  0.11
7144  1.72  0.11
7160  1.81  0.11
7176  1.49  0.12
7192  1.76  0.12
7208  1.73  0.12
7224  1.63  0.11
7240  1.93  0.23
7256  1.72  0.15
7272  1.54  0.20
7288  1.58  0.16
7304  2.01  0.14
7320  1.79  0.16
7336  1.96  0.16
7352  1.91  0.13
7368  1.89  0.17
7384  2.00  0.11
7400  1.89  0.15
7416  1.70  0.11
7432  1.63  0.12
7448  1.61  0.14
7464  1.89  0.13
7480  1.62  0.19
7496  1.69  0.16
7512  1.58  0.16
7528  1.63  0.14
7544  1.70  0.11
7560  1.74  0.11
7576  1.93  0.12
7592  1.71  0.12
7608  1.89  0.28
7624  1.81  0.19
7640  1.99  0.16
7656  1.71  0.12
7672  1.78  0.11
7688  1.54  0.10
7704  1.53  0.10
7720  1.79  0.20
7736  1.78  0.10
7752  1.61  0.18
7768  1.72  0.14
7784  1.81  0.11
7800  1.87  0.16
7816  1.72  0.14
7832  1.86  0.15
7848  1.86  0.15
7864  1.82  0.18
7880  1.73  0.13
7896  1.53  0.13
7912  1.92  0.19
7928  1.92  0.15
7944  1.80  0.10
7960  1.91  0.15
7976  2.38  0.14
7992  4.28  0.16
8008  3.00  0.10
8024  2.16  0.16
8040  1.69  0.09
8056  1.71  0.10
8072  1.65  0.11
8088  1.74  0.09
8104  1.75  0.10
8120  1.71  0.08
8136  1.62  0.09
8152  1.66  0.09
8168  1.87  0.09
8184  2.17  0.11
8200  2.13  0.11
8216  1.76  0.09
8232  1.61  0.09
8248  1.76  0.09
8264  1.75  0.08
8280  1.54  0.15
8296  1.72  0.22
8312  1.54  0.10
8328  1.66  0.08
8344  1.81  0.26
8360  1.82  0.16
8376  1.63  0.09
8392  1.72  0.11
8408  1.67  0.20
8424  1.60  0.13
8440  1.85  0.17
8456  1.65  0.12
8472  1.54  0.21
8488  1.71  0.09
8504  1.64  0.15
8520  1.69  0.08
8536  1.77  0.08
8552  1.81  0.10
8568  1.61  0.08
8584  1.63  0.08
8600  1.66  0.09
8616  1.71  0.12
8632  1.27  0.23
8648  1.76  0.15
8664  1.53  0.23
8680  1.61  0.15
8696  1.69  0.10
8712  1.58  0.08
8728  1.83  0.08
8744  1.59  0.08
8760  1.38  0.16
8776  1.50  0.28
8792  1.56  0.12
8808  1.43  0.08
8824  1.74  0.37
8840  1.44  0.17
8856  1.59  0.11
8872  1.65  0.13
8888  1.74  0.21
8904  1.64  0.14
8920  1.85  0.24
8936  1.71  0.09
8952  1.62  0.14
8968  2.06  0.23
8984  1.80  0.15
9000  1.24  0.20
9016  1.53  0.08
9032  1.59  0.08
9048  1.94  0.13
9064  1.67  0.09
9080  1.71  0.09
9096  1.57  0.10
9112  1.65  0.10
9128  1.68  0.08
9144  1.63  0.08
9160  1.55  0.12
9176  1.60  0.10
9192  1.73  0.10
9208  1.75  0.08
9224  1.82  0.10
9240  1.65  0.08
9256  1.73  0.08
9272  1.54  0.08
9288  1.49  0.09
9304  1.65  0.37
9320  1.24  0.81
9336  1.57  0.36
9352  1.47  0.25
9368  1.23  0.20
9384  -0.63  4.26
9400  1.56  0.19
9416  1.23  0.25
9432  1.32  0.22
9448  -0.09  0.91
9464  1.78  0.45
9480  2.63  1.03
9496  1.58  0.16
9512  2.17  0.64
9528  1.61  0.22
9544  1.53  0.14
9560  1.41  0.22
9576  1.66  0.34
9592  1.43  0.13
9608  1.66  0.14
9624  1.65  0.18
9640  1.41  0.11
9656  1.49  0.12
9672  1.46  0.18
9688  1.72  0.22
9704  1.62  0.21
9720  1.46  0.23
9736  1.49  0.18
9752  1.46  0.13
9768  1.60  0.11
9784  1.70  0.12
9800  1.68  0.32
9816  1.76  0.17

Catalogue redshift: 0.217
